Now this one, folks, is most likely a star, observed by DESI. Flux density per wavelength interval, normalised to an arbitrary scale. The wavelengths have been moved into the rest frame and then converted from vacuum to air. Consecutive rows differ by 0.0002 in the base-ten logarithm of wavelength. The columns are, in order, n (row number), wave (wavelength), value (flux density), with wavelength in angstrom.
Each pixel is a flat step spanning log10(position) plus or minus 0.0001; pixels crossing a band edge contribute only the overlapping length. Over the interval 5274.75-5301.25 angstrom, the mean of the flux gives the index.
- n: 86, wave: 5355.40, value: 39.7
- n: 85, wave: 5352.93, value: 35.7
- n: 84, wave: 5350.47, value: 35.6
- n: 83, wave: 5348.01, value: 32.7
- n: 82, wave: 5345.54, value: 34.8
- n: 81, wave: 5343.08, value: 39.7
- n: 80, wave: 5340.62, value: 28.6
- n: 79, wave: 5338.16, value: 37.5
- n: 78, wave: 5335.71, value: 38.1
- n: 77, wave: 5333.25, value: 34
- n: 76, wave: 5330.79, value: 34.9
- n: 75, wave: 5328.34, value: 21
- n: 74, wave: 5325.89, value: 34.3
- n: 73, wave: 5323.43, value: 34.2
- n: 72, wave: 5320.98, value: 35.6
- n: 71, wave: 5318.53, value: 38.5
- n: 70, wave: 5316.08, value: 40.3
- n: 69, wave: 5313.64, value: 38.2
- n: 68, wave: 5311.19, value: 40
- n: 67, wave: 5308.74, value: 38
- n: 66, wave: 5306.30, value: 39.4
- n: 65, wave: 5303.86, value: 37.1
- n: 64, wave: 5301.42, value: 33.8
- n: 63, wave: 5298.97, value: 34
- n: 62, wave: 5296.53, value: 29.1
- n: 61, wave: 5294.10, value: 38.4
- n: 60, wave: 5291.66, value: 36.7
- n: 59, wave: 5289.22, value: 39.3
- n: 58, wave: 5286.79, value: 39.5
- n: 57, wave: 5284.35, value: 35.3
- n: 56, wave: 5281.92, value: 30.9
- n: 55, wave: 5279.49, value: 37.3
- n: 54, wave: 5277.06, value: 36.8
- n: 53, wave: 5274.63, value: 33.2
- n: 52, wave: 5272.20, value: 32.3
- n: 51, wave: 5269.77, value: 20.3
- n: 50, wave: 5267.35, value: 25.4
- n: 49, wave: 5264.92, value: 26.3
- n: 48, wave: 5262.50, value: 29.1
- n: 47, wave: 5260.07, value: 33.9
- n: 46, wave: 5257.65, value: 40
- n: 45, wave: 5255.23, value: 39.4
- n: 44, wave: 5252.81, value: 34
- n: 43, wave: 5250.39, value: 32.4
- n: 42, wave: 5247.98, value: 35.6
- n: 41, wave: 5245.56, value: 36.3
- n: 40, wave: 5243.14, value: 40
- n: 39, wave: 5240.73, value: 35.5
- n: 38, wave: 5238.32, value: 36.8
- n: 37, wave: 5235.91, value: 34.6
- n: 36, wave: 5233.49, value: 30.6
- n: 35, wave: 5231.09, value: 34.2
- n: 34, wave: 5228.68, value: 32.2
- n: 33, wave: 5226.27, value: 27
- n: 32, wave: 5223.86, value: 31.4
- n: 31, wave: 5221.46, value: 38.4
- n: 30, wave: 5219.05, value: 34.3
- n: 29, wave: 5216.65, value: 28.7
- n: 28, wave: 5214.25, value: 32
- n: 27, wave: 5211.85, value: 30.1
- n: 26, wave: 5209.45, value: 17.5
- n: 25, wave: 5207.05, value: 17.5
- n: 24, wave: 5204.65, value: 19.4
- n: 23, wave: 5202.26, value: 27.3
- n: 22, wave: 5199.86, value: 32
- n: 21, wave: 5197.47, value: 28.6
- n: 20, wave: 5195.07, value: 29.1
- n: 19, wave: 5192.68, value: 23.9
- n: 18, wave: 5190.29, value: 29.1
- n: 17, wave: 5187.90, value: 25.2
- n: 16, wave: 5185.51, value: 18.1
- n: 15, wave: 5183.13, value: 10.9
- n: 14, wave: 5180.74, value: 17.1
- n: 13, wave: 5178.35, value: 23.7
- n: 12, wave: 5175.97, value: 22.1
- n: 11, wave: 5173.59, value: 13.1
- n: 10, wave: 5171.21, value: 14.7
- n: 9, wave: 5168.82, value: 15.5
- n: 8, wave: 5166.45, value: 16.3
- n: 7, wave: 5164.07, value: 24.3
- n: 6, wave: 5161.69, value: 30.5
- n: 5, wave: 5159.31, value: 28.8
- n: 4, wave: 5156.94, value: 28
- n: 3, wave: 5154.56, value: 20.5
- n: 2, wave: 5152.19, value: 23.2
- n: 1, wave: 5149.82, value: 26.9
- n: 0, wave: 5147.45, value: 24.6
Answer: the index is 35.5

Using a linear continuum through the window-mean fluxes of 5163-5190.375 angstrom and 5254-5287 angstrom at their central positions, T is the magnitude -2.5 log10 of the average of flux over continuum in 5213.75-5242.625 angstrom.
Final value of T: -0.25 mag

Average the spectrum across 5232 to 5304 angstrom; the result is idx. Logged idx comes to 34.1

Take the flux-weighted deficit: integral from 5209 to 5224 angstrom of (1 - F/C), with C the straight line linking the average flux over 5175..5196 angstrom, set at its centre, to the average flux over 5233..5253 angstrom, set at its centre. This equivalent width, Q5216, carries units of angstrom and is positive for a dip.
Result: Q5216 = -0.8 angstrom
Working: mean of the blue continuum 22.1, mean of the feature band 30.9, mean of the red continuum 35.3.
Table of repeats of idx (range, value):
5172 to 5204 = 22.9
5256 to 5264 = 34.3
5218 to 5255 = 34.4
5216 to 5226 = 32.9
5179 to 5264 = 29.7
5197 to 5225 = 28.1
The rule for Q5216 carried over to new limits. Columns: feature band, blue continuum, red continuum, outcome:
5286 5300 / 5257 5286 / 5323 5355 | -1.58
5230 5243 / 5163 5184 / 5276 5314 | -3.52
